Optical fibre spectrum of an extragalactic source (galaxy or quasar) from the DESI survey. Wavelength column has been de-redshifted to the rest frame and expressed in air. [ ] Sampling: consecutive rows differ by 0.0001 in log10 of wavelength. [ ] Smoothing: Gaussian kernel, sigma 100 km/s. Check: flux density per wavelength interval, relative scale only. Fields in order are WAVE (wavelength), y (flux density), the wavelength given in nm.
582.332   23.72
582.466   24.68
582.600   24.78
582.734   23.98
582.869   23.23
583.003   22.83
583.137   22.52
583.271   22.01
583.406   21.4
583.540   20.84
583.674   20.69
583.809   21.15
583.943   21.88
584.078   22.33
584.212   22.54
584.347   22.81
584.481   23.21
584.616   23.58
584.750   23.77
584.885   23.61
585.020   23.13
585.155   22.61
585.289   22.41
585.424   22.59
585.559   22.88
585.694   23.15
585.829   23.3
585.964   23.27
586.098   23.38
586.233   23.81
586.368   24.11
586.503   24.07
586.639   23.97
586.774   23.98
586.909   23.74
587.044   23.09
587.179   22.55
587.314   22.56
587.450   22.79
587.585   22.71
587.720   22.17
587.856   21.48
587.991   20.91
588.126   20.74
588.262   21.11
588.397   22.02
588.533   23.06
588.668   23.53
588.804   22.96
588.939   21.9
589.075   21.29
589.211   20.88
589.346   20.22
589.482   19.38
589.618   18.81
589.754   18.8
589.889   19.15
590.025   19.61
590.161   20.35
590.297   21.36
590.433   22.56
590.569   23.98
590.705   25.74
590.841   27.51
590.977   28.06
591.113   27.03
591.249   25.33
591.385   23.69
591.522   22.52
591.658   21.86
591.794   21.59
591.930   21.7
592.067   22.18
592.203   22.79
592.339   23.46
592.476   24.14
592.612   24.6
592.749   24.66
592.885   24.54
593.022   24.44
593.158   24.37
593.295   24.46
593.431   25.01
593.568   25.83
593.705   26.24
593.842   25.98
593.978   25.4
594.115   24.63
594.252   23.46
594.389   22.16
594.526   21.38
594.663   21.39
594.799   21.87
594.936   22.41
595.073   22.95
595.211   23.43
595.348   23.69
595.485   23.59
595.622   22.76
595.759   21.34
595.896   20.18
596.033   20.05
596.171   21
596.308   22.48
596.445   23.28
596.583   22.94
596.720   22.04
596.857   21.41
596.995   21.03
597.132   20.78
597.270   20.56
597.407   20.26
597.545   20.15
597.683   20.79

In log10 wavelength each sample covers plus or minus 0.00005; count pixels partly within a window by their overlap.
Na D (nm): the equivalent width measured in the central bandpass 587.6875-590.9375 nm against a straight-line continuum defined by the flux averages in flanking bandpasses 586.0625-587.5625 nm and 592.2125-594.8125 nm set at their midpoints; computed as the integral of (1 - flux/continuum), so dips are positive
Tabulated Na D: 0.27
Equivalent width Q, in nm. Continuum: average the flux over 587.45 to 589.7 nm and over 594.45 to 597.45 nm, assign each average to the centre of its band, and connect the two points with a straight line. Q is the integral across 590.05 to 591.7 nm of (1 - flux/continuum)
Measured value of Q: -0.19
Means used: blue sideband 21.5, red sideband 21.9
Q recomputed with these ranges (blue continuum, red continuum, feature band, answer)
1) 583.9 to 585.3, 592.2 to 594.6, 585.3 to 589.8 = 0.21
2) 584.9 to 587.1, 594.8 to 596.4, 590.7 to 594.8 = -0.29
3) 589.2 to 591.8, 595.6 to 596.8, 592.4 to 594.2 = -0.23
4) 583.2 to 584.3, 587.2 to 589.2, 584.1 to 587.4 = -0.21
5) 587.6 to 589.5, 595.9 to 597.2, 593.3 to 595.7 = -0.23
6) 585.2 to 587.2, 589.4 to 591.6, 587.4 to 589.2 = 0.08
